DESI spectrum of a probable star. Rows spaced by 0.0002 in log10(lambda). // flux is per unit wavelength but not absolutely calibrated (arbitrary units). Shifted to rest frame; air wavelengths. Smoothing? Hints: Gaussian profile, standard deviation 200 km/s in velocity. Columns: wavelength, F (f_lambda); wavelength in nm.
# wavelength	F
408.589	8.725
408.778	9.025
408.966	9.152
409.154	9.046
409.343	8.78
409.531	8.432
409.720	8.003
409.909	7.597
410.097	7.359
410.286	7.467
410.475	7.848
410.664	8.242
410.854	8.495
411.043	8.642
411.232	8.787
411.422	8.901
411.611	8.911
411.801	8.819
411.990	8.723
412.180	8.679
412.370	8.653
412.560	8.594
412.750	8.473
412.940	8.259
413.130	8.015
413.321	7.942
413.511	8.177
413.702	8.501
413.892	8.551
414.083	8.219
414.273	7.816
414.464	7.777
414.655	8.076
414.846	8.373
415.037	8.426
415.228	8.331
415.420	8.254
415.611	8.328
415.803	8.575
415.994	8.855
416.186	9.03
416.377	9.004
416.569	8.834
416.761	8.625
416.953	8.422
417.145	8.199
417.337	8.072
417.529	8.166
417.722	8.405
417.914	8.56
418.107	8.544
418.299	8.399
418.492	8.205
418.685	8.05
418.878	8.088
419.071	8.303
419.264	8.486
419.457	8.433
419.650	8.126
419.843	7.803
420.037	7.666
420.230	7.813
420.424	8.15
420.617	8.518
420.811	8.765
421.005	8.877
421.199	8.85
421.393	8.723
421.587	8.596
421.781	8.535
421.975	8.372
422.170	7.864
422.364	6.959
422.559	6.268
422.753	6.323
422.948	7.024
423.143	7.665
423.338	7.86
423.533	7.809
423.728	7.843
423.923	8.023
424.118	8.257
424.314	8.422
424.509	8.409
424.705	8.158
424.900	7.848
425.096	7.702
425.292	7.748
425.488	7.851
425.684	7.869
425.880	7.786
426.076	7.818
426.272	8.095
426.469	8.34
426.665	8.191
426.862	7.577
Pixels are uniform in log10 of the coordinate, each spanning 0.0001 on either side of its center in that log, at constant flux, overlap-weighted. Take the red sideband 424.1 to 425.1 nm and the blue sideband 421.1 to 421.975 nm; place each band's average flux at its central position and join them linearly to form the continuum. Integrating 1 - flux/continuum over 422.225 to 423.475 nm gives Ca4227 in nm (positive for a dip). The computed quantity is 0.20 nm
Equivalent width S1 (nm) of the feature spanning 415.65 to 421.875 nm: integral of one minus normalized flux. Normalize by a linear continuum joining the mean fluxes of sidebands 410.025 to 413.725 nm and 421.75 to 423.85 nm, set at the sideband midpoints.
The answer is -0.49 nm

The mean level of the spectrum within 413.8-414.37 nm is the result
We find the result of 8.2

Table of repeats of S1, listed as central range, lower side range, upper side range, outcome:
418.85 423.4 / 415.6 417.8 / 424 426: 0.143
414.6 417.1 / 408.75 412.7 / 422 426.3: -0.112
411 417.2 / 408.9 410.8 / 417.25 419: -0.187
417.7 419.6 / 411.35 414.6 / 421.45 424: -0.090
